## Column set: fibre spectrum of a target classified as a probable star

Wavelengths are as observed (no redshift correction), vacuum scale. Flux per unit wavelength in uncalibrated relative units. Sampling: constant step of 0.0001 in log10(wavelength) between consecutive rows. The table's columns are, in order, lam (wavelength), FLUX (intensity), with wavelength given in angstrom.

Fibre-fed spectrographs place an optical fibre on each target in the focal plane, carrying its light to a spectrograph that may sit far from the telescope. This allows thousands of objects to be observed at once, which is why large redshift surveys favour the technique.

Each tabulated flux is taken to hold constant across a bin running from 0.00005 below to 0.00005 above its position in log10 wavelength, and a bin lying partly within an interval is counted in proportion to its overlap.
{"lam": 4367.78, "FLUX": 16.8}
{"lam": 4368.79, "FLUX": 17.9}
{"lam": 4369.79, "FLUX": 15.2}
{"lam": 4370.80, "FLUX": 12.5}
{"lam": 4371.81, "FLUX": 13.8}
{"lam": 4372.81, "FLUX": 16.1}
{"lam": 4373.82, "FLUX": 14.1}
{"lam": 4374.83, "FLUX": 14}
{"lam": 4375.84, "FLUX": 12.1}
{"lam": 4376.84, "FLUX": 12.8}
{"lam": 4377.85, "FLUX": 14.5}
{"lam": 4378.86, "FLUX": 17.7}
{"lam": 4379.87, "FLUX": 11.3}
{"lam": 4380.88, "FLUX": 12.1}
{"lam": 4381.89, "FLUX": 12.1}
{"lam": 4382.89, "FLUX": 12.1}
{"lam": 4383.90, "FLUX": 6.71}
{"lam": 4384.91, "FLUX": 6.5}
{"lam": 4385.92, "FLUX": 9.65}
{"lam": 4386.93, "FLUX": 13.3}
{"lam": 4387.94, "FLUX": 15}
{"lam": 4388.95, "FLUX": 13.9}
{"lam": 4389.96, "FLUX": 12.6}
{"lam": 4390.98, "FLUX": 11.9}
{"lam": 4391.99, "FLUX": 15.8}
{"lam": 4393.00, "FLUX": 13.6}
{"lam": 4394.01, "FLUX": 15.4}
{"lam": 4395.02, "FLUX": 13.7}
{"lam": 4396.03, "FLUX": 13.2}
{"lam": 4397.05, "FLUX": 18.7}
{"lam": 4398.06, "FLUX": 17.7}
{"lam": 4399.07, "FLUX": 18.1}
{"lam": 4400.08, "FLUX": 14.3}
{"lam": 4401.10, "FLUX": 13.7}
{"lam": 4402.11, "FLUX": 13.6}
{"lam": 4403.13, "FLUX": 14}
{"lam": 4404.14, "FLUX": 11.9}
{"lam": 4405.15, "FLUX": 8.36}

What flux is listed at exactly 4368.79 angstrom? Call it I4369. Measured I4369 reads 17.9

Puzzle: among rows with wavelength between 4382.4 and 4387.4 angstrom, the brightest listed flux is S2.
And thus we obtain 13.3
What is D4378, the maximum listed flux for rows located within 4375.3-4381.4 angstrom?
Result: 17.7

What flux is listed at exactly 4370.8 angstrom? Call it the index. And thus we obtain 12.5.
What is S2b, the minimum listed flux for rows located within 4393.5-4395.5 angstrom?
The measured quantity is 13.7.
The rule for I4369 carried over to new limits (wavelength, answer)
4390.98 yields 11.9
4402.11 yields 13.6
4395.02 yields 13.7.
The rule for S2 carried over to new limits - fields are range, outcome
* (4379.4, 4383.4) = 12.1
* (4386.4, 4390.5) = 15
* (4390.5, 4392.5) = 15.8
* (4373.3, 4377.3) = 14.1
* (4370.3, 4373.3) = 16.1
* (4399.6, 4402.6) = 14.3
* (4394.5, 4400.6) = 18.7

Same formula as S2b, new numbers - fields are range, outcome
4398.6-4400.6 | 14.3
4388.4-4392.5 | 11.9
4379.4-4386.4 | 6.5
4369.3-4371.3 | 12.5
